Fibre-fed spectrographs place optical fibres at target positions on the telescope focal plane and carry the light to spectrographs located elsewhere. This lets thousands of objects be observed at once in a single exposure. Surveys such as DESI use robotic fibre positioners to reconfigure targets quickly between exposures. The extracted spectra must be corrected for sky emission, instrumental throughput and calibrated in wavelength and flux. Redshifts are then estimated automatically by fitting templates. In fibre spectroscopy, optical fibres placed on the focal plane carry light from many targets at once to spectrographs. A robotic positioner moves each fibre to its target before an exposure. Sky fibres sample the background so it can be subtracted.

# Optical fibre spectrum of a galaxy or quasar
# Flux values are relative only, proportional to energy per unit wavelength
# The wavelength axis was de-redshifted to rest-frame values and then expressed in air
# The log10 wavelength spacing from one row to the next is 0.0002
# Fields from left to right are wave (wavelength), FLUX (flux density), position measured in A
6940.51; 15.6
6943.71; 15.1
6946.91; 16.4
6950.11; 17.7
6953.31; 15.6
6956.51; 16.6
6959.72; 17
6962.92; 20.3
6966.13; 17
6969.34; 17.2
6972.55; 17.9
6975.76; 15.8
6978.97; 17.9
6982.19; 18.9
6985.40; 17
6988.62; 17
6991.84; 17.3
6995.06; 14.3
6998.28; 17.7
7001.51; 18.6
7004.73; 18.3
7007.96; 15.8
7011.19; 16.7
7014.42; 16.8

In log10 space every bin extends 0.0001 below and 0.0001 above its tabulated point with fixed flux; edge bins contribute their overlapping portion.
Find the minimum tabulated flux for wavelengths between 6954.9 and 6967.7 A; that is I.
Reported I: 16.6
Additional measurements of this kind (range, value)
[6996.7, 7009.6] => 15.8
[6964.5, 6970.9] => 17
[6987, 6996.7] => 14.3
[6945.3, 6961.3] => 15.6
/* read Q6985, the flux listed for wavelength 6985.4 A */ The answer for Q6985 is 17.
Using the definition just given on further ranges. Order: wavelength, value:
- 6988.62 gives 17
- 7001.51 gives 18.6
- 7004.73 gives 18.3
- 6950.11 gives 17.7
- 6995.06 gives 14.3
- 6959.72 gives 17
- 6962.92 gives 20.3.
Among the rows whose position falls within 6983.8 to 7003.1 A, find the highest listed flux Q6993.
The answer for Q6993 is 18.6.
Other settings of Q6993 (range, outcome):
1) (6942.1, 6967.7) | 20.3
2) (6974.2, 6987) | 18.9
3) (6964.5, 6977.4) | 17.9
